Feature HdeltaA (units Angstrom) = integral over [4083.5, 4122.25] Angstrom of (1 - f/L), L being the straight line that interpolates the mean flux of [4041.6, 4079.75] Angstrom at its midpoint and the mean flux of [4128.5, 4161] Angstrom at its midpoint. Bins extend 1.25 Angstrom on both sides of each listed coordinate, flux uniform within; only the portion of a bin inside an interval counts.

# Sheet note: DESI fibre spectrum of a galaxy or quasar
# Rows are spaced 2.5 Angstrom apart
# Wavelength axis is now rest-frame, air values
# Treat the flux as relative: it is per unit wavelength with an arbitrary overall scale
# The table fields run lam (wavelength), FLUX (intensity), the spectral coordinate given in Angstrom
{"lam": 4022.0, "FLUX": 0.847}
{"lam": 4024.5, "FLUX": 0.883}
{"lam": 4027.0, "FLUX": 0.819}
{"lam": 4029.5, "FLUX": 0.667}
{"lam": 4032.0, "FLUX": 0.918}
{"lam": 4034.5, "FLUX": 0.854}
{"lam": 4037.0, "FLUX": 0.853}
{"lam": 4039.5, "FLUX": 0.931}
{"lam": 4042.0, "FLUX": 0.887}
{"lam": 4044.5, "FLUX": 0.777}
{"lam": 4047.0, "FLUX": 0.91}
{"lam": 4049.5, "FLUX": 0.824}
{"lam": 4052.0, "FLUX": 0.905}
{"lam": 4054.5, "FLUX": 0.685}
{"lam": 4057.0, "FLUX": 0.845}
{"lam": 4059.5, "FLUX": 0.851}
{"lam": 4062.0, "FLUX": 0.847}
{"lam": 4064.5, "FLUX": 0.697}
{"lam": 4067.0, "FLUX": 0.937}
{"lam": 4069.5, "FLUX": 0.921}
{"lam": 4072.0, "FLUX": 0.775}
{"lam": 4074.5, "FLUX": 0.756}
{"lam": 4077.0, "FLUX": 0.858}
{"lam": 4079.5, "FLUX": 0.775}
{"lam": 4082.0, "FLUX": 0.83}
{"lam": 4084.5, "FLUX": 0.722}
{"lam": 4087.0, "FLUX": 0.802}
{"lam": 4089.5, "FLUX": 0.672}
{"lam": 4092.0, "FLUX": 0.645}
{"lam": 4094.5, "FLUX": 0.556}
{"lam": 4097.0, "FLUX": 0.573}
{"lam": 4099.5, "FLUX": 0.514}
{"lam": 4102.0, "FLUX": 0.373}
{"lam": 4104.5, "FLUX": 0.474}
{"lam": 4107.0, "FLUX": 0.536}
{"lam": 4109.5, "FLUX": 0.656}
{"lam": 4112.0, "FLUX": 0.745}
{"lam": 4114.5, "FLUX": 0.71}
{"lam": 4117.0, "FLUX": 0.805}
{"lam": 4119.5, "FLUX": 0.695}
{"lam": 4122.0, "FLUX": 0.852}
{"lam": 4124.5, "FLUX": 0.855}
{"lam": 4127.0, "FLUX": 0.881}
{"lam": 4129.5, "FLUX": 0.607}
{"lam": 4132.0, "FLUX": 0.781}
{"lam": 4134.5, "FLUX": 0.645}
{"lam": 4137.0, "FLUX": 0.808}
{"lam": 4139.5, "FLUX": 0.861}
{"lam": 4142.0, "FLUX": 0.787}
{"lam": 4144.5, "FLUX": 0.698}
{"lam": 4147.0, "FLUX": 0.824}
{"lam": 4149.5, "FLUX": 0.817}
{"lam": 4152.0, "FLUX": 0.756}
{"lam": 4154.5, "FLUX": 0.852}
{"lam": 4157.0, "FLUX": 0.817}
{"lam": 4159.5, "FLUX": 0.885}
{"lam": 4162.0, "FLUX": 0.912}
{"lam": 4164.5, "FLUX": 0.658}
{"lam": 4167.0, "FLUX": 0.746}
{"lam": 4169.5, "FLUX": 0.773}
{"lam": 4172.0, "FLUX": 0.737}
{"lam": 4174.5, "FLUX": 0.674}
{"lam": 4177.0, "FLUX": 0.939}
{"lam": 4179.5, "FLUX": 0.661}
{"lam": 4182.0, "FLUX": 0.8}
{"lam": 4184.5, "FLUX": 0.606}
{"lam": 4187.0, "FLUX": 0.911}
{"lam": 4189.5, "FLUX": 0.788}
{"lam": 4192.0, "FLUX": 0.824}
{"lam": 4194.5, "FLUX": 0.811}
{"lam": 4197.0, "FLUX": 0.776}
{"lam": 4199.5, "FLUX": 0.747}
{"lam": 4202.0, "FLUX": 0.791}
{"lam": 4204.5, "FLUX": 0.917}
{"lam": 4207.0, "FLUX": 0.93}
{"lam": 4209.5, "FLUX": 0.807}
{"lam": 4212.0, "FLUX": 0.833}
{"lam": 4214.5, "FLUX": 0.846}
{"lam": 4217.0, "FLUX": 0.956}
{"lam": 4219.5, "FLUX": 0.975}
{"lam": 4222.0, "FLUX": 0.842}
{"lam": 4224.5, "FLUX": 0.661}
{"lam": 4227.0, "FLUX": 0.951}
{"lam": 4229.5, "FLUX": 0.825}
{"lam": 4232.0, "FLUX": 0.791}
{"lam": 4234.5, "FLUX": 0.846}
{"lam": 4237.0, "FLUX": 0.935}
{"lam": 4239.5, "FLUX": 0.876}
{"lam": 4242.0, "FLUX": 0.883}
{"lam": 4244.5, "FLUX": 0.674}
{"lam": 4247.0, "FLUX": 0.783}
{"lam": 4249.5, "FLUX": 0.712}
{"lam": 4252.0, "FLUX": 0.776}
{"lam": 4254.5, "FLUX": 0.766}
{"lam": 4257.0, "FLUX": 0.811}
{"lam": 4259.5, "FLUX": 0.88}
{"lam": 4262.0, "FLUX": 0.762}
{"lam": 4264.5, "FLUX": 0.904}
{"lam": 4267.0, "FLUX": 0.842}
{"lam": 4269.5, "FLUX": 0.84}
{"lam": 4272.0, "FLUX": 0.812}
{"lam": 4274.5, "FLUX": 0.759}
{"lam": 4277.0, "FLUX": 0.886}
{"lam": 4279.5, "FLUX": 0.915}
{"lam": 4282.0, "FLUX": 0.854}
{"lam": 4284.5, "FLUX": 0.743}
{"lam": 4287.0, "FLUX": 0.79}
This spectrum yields 7.9 Angstrom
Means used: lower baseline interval 0.828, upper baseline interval 0.782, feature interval 0.64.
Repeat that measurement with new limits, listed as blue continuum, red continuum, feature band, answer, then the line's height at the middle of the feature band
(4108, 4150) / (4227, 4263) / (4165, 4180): 0.5 Angstrom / 0.783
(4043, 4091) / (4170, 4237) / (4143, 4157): 0.4 Angstrom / 0.815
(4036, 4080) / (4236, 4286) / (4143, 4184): 2.3 Angstrom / 0.828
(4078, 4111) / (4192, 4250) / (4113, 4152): -4.8 Angstrom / 0.69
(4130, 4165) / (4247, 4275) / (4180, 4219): -1.2 Angstrom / 0.798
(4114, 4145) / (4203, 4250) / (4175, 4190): 0.6 Angstrom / 0.812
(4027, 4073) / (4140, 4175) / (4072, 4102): 4.8 Angstrom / 0.82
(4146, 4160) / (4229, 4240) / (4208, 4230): -0.2 Angstrom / 0.849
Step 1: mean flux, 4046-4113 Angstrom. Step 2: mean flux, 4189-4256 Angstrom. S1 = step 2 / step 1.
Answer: 1.14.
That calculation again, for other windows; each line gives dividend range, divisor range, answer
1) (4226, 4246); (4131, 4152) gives 1.09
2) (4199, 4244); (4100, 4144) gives 1.21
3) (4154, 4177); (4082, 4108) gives 1.32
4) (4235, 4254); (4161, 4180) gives 1.05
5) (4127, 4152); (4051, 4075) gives 0.93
